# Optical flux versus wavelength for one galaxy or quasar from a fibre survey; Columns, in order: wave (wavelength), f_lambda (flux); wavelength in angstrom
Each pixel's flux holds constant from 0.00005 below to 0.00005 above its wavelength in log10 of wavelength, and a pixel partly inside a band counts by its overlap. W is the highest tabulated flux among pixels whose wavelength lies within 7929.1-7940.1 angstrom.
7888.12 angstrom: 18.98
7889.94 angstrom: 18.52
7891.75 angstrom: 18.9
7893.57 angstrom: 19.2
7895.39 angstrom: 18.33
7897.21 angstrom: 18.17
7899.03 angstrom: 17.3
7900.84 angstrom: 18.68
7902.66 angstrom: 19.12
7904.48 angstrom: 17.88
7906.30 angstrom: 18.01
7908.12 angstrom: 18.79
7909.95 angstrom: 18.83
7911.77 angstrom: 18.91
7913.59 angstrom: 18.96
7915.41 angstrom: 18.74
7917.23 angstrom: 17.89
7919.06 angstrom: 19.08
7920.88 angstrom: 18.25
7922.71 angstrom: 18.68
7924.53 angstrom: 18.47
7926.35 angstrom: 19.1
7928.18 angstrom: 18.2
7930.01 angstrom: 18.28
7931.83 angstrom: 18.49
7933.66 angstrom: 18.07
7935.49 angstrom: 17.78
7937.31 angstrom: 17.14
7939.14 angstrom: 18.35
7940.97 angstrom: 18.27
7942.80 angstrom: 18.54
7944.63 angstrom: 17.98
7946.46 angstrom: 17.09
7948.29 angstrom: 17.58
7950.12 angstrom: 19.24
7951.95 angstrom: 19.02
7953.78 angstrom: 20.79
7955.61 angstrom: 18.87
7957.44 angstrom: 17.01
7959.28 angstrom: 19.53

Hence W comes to 18.49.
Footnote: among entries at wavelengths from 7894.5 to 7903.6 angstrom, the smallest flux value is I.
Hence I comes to 17.3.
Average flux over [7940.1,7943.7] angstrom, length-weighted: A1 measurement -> 18.4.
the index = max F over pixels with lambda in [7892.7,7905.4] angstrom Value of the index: 19.2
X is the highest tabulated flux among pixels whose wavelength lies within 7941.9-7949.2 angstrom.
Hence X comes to 18.54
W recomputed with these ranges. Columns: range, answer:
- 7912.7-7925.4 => 19.08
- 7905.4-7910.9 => 18.83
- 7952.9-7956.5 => 20.79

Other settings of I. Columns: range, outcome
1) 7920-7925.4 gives 18.25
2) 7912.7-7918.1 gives 17.89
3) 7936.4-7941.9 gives 17.14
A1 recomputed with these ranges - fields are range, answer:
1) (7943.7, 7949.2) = 17.5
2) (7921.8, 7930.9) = 18.5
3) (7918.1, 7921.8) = 18.6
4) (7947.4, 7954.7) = 19.2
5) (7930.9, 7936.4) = 18.1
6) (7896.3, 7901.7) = 18.1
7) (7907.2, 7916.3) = 18.8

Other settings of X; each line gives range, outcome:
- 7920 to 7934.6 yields 19.1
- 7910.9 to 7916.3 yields 18.96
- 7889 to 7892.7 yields 18.9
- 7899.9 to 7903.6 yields 19.12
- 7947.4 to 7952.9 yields 19.24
